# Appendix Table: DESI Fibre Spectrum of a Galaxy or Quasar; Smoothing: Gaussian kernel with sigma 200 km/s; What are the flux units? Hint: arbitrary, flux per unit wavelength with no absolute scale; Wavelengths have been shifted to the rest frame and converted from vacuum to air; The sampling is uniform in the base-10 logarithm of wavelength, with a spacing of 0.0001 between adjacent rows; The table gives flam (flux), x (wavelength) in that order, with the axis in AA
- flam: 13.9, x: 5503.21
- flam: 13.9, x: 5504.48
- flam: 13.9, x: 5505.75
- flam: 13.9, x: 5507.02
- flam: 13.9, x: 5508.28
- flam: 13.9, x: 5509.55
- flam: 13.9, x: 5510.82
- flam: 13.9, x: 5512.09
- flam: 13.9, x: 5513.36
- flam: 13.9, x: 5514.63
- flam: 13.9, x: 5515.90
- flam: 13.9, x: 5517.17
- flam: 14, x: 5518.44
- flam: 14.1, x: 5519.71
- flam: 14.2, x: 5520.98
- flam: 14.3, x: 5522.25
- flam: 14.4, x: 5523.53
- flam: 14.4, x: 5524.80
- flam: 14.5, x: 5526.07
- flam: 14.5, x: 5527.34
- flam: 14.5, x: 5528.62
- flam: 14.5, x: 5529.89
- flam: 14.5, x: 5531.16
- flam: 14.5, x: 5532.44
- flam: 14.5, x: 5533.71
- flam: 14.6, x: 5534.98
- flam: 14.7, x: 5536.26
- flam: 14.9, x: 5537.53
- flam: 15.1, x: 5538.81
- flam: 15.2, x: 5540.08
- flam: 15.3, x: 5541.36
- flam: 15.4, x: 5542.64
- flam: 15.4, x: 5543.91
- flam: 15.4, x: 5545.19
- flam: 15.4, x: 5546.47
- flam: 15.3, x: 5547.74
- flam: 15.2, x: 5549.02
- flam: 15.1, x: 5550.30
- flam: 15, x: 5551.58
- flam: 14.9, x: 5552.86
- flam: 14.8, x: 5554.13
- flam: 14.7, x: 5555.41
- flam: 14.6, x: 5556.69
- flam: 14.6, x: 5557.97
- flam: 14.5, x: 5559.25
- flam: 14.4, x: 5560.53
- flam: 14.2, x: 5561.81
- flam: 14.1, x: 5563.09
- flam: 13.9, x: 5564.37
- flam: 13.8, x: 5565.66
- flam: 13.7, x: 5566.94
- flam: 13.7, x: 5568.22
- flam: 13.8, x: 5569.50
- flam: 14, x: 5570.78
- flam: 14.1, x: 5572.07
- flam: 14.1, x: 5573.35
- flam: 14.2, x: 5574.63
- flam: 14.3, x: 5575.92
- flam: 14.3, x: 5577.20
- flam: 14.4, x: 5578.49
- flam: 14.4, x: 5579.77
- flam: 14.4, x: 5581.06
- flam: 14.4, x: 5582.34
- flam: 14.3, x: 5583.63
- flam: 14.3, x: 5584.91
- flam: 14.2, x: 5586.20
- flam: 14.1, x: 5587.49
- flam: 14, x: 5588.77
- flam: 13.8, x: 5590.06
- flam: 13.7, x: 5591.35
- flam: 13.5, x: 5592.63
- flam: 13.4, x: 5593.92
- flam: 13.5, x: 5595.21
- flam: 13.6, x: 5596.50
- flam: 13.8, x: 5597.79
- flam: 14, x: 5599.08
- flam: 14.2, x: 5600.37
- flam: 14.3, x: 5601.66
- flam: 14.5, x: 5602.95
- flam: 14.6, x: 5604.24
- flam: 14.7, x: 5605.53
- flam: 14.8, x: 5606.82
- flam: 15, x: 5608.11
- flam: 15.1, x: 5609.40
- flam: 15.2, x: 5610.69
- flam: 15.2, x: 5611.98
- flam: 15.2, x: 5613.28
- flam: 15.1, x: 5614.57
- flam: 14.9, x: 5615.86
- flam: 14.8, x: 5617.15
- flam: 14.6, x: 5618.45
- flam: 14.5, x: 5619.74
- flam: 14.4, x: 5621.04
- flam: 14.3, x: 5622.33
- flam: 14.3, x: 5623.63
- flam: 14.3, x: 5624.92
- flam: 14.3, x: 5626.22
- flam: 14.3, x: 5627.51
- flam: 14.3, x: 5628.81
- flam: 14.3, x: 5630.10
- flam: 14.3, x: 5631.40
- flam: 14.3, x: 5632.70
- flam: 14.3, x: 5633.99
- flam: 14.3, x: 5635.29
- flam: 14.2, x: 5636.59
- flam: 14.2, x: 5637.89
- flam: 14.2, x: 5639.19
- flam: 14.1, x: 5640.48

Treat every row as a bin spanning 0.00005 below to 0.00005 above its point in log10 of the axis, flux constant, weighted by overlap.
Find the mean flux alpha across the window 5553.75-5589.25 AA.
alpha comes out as 14.2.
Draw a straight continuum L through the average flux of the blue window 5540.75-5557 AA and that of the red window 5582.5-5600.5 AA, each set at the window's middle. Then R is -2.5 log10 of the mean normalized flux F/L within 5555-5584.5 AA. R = 0.02 mag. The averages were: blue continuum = 15.1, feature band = 14.2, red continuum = 13.9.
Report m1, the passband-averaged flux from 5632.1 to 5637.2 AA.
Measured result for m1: 14.3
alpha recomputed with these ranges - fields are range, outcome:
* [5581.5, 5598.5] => 13.9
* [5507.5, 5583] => 14.4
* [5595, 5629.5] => 14.5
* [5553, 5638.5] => 14.3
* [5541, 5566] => 14.8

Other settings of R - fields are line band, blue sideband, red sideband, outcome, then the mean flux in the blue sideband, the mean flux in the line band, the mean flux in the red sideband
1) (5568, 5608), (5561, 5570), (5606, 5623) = 0.02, 13.9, 14.1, 14.9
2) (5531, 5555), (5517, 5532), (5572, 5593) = -0.06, 14.3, 15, 14.2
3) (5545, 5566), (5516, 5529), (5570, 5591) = -0.04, 14.3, 14.7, 14.2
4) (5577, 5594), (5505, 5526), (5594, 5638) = 0.02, 14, 14.1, 14.4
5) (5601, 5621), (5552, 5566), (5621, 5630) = -0.04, 14.4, 14.8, 14.3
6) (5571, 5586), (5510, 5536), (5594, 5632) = 0.01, 14.2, 14.3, 14.5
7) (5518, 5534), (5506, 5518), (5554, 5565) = -0.02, 13.9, 14.4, 14.4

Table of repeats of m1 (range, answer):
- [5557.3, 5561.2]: 14.5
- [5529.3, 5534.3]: 14.5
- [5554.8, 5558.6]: 14.6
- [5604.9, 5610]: 14.9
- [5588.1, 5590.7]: 13.9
